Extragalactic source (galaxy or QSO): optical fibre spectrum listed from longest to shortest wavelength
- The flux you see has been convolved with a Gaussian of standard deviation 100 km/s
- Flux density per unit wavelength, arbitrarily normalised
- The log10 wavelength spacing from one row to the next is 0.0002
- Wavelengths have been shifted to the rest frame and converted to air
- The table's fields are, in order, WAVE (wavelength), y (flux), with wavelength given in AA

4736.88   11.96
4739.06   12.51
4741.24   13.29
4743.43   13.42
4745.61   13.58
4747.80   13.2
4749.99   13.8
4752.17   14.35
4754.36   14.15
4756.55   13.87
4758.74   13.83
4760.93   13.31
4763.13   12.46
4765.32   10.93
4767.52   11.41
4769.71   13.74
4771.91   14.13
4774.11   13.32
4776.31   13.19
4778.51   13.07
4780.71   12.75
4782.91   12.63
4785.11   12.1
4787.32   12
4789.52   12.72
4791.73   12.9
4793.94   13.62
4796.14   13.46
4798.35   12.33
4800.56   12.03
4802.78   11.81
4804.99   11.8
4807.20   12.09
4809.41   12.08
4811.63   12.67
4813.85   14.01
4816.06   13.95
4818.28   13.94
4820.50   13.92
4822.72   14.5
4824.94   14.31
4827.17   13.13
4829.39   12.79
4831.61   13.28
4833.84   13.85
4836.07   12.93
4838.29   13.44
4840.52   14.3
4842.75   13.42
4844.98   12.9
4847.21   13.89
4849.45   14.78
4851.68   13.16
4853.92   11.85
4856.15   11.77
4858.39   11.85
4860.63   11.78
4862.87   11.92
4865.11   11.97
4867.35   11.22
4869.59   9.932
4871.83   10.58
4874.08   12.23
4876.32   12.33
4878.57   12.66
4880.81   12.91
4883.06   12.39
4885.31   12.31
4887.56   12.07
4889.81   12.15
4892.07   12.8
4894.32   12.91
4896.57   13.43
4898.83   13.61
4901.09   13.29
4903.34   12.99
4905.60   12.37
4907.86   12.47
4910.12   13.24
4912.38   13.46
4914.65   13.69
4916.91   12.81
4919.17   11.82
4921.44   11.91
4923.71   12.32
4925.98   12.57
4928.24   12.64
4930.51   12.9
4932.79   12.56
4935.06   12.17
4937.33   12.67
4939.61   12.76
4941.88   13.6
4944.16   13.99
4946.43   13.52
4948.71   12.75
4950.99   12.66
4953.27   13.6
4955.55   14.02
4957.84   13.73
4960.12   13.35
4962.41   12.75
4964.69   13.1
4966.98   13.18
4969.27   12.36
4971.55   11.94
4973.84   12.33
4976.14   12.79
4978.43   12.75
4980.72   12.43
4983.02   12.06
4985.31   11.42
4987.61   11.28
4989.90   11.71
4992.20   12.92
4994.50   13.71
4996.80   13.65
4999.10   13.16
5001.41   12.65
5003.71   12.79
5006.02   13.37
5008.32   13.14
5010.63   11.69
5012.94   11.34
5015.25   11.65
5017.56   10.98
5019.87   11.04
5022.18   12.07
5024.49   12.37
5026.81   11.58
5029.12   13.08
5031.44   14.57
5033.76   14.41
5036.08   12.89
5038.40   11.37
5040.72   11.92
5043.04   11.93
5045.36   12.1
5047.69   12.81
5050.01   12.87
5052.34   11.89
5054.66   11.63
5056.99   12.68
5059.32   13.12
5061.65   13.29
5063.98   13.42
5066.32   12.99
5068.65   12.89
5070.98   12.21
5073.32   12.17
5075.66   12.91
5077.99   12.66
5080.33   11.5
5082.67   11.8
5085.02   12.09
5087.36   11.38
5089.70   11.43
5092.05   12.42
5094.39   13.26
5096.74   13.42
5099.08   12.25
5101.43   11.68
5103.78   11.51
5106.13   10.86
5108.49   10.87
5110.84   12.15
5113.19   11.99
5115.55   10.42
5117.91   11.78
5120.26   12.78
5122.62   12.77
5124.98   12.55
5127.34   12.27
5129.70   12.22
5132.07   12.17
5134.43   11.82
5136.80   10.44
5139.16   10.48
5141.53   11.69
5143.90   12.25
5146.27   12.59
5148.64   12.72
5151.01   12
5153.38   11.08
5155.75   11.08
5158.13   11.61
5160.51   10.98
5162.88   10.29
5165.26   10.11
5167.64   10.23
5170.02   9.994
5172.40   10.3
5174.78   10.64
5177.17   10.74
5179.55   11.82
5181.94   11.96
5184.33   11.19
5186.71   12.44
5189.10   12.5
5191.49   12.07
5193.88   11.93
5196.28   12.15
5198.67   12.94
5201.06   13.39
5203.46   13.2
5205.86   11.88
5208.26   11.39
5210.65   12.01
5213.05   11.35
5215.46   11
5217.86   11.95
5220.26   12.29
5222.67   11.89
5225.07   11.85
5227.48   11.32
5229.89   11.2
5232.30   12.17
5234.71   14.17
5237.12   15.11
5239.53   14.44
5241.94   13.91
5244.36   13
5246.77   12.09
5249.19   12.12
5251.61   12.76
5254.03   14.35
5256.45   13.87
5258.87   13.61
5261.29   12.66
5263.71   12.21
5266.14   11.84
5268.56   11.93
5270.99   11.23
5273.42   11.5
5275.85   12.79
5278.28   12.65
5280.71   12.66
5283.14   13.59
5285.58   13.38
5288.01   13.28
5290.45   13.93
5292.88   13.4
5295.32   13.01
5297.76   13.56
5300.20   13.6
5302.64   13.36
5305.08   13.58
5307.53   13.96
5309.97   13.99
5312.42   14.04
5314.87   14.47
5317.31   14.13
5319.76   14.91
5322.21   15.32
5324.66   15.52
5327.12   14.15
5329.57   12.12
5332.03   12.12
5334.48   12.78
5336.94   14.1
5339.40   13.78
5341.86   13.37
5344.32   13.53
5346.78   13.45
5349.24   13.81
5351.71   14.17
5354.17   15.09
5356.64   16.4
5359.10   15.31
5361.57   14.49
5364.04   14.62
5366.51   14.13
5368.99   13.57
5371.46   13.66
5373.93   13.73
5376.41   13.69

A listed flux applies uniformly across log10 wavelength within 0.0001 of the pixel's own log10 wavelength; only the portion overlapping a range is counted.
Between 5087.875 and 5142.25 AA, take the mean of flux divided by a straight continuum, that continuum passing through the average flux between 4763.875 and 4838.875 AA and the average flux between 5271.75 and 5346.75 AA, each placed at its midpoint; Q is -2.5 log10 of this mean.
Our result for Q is 0.12 mag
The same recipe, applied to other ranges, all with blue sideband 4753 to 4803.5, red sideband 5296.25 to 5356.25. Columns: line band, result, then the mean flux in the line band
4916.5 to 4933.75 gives 0.06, 12.4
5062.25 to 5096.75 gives 0.09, 12.4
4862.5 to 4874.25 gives 0.17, 11.2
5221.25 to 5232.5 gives 0.18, 11.6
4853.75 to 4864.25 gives 0.10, 11.8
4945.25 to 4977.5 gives 0.02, 13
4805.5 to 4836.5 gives -0.03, 13.4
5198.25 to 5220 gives 0.13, 12.1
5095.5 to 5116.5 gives 0.15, 11.7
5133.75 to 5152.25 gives 0.16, 11.7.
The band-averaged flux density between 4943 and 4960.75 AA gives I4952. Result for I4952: 13.5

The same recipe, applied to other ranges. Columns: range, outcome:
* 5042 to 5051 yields 12.4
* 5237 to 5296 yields 13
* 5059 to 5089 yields 12.5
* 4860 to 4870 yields 11.4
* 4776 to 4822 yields 12.8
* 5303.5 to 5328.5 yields 14.4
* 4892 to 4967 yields 13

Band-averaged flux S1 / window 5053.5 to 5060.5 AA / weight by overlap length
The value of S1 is 12.5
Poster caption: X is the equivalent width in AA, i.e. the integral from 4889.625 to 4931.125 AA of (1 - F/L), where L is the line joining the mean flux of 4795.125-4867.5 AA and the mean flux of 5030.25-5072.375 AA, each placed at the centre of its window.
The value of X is 0.2 AA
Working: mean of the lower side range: 13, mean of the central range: 12.8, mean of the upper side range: 12.7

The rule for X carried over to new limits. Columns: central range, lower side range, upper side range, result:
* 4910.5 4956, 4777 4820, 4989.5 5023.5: -1.4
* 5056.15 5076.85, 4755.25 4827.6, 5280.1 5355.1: 0.8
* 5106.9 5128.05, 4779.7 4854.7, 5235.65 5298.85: 1.8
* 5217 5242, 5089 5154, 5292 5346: 0.4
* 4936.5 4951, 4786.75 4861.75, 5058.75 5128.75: -0.6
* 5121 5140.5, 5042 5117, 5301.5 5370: 1.1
